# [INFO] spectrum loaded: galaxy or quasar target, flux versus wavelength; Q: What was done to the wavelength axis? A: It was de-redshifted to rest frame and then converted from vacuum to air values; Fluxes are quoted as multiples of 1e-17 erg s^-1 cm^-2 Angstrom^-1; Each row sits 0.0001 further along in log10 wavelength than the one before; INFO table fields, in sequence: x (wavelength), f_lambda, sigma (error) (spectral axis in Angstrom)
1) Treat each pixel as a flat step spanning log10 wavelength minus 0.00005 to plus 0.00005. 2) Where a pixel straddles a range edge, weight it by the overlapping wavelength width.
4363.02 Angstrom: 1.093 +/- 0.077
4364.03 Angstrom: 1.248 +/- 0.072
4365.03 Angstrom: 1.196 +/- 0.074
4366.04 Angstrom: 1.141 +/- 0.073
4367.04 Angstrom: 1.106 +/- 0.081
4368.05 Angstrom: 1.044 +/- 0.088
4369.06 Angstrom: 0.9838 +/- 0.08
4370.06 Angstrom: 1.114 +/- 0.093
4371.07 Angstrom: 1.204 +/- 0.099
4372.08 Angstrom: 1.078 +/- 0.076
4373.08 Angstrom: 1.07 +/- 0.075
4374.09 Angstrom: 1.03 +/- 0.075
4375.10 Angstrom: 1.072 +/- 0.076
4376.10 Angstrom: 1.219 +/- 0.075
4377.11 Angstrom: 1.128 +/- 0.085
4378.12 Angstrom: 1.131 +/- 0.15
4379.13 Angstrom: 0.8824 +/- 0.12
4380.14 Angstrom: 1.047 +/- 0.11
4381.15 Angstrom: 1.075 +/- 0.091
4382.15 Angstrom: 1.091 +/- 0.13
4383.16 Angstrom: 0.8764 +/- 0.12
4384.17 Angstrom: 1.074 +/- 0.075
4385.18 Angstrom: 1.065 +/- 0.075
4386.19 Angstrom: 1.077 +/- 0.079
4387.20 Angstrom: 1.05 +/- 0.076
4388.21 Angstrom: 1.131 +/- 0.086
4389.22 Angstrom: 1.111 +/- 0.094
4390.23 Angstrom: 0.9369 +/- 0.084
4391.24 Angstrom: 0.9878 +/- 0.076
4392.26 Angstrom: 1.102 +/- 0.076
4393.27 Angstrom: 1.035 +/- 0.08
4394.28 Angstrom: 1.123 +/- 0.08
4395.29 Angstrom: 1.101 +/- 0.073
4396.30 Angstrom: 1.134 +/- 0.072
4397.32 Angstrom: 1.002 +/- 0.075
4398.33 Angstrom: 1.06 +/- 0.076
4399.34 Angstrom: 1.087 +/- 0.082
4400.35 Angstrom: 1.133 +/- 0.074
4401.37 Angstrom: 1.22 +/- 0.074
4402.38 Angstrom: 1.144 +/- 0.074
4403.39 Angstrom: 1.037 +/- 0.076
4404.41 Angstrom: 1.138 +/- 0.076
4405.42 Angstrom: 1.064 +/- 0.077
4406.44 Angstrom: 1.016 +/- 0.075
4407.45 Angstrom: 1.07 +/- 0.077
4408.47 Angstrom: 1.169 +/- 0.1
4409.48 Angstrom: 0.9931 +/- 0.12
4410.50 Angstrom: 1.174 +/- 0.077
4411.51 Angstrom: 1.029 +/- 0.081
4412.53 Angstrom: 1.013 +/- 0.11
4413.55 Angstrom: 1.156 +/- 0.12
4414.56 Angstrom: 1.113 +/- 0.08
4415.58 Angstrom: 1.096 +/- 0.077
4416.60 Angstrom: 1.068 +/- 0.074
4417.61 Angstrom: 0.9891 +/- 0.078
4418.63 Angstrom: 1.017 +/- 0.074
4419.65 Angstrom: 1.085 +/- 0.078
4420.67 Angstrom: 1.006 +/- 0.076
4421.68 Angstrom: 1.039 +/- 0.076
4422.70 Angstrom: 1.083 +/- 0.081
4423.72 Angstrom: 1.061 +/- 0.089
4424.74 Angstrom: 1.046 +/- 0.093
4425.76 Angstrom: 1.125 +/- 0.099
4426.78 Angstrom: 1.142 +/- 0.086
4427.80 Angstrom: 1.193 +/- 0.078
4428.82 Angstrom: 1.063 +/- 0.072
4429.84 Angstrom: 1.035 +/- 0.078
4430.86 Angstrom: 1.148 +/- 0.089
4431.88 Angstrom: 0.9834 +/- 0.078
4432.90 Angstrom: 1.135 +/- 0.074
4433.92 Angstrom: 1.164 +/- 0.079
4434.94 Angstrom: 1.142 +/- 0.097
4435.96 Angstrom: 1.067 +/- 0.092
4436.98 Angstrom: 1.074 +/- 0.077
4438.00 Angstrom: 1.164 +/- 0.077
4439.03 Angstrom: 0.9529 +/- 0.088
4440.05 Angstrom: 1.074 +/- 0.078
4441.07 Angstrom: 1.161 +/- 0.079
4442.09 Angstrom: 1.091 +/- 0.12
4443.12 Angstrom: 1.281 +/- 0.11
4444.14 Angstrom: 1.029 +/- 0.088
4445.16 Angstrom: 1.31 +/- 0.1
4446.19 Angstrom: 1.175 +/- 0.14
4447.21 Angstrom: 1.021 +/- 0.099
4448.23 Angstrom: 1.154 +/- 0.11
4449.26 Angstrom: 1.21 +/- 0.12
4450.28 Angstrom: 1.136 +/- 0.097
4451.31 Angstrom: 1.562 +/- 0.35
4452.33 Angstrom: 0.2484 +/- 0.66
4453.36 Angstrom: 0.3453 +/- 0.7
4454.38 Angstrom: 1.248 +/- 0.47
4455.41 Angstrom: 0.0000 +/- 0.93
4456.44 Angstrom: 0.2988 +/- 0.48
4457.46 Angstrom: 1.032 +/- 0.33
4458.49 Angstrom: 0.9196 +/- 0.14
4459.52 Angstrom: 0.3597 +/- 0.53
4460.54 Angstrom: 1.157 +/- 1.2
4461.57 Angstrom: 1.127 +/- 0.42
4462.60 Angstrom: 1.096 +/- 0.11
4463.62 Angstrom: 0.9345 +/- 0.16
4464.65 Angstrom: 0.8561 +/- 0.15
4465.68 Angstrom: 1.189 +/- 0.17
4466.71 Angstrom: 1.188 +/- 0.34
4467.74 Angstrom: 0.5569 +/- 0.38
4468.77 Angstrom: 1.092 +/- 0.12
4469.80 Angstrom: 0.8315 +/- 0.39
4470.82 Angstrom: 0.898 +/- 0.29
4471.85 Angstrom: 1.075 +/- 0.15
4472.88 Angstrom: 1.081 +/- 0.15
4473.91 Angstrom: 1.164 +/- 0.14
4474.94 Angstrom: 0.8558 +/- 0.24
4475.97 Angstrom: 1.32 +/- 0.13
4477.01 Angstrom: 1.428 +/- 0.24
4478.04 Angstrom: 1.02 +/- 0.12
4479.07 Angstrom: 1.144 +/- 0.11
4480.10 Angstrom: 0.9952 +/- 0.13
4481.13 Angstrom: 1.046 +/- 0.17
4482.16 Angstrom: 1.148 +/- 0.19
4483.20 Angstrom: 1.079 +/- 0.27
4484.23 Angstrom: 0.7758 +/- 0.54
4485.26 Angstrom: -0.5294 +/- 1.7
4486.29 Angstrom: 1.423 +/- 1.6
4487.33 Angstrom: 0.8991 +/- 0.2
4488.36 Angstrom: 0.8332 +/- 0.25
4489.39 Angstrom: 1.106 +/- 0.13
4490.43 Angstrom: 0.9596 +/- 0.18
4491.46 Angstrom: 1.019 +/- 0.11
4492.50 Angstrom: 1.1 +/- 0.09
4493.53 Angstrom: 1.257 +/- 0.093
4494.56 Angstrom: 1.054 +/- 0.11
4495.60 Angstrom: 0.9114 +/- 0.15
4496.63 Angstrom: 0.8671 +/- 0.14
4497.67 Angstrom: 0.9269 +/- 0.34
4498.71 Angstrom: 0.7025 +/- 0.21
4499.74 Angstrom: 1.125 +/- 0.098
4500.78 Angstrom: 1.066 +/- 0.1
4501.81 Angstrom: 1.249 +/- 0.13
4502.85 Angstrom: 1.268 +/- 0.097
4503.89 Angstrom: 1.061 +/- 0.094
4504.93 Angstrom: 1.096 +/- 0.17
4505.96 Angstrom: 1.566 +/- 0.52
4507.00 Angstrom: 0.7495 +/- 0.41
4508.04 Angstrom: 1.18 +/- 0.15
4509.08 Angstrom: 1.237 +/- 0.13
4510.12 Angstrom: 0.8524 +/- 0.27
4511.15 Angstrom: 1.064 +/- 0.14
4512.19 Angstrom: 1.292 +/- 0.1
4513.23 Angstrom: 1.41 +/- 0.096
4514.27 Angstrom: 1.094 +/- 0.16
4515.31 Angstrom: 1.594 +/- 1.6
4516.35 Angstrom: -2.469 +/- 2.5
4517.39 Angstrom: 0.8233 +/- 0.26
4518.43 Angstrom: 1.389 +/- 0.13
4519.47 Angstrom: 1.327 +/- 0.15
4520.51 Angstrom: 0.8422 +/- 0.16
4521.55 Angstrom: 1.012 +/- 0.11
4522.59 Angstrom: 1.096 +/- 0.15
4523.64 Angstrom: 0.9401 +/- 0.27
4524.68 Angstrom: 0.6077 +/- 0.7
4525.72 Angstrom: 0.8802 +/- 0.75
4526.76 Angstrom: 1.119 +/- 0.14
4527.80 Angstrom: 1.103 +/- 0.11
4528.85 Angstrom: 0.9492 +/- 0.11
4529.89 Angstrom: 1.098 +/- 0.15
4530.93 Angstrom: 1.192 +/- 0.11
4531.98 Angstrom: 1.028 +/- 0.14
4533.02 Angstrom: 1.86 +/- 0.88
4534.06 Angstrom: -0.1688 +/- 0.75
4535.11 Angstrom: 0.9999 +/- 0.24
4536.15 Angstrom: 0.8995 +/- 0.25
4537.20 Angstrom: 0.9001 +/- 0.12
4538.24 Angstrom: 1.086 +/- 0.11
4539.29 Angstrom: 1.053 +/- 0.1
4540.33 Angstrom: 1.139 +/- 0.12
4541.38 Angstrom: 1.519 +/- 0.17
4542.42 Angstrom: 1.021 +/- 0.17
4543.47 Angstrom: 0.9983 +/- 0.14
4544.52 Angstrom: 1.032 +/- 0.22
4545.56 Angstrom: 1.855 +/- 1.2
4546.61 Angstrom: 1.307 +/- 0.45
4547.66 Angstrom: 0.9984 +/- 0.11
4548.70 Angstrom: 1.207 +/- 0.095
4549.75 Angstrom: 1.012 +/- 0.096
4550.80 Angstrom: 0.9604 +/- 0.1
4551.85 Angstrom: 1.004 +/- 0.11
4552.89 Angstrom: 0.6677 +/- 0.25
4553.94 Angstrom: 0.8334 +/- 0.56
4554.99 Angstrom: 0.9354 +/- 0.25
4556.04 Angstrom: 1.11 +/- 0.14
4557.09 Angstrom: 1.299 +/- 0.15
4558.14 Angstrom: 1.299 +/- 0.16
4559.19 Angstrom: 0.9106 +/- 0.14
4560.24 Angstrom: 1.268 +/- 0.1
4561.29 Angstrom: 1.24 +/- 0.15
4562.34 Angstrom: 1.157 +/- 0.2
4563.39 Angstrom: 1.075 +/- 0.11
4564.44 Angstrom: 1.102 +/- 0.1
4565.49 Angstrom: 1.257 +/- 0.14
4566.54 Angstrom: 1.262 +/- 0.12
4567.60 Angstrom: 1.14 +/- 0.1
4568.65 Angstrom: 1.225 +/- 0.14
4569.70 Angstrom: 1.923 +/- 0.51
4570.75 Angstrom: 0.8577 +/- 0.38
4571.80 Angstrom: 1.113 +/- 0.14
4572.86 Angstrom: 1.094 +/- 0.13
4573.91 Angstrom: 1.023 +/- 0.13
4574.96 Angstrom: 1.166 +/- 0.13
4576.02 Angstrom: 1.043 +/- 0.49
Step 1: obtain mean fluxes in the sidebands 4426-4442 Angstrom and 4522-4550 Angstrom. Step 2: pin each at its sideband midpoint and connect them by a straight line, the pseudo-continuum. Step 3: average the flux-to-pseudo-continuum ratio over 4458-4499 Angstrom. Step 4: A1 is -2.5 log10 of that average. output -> 0.12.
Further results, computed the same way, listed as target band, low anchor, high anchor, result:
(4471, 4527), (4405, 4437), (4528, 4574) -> 0.120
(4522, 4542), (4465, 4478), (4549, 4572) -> 0.086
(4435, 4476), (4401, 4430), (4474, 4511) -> 0.076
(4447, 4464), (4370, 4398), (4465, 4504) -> 0.175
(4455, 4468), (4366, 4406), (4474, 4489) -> 0.182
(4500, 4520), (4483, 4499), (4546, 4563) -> -0.049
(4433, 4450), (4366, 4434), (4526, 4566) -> -0.049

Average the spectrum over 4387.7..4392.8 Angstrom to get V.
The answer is 1.05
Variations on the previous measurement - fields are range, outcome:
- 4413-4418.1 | 1.08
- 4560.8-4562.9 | 1.2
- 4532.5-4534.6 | 0.846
